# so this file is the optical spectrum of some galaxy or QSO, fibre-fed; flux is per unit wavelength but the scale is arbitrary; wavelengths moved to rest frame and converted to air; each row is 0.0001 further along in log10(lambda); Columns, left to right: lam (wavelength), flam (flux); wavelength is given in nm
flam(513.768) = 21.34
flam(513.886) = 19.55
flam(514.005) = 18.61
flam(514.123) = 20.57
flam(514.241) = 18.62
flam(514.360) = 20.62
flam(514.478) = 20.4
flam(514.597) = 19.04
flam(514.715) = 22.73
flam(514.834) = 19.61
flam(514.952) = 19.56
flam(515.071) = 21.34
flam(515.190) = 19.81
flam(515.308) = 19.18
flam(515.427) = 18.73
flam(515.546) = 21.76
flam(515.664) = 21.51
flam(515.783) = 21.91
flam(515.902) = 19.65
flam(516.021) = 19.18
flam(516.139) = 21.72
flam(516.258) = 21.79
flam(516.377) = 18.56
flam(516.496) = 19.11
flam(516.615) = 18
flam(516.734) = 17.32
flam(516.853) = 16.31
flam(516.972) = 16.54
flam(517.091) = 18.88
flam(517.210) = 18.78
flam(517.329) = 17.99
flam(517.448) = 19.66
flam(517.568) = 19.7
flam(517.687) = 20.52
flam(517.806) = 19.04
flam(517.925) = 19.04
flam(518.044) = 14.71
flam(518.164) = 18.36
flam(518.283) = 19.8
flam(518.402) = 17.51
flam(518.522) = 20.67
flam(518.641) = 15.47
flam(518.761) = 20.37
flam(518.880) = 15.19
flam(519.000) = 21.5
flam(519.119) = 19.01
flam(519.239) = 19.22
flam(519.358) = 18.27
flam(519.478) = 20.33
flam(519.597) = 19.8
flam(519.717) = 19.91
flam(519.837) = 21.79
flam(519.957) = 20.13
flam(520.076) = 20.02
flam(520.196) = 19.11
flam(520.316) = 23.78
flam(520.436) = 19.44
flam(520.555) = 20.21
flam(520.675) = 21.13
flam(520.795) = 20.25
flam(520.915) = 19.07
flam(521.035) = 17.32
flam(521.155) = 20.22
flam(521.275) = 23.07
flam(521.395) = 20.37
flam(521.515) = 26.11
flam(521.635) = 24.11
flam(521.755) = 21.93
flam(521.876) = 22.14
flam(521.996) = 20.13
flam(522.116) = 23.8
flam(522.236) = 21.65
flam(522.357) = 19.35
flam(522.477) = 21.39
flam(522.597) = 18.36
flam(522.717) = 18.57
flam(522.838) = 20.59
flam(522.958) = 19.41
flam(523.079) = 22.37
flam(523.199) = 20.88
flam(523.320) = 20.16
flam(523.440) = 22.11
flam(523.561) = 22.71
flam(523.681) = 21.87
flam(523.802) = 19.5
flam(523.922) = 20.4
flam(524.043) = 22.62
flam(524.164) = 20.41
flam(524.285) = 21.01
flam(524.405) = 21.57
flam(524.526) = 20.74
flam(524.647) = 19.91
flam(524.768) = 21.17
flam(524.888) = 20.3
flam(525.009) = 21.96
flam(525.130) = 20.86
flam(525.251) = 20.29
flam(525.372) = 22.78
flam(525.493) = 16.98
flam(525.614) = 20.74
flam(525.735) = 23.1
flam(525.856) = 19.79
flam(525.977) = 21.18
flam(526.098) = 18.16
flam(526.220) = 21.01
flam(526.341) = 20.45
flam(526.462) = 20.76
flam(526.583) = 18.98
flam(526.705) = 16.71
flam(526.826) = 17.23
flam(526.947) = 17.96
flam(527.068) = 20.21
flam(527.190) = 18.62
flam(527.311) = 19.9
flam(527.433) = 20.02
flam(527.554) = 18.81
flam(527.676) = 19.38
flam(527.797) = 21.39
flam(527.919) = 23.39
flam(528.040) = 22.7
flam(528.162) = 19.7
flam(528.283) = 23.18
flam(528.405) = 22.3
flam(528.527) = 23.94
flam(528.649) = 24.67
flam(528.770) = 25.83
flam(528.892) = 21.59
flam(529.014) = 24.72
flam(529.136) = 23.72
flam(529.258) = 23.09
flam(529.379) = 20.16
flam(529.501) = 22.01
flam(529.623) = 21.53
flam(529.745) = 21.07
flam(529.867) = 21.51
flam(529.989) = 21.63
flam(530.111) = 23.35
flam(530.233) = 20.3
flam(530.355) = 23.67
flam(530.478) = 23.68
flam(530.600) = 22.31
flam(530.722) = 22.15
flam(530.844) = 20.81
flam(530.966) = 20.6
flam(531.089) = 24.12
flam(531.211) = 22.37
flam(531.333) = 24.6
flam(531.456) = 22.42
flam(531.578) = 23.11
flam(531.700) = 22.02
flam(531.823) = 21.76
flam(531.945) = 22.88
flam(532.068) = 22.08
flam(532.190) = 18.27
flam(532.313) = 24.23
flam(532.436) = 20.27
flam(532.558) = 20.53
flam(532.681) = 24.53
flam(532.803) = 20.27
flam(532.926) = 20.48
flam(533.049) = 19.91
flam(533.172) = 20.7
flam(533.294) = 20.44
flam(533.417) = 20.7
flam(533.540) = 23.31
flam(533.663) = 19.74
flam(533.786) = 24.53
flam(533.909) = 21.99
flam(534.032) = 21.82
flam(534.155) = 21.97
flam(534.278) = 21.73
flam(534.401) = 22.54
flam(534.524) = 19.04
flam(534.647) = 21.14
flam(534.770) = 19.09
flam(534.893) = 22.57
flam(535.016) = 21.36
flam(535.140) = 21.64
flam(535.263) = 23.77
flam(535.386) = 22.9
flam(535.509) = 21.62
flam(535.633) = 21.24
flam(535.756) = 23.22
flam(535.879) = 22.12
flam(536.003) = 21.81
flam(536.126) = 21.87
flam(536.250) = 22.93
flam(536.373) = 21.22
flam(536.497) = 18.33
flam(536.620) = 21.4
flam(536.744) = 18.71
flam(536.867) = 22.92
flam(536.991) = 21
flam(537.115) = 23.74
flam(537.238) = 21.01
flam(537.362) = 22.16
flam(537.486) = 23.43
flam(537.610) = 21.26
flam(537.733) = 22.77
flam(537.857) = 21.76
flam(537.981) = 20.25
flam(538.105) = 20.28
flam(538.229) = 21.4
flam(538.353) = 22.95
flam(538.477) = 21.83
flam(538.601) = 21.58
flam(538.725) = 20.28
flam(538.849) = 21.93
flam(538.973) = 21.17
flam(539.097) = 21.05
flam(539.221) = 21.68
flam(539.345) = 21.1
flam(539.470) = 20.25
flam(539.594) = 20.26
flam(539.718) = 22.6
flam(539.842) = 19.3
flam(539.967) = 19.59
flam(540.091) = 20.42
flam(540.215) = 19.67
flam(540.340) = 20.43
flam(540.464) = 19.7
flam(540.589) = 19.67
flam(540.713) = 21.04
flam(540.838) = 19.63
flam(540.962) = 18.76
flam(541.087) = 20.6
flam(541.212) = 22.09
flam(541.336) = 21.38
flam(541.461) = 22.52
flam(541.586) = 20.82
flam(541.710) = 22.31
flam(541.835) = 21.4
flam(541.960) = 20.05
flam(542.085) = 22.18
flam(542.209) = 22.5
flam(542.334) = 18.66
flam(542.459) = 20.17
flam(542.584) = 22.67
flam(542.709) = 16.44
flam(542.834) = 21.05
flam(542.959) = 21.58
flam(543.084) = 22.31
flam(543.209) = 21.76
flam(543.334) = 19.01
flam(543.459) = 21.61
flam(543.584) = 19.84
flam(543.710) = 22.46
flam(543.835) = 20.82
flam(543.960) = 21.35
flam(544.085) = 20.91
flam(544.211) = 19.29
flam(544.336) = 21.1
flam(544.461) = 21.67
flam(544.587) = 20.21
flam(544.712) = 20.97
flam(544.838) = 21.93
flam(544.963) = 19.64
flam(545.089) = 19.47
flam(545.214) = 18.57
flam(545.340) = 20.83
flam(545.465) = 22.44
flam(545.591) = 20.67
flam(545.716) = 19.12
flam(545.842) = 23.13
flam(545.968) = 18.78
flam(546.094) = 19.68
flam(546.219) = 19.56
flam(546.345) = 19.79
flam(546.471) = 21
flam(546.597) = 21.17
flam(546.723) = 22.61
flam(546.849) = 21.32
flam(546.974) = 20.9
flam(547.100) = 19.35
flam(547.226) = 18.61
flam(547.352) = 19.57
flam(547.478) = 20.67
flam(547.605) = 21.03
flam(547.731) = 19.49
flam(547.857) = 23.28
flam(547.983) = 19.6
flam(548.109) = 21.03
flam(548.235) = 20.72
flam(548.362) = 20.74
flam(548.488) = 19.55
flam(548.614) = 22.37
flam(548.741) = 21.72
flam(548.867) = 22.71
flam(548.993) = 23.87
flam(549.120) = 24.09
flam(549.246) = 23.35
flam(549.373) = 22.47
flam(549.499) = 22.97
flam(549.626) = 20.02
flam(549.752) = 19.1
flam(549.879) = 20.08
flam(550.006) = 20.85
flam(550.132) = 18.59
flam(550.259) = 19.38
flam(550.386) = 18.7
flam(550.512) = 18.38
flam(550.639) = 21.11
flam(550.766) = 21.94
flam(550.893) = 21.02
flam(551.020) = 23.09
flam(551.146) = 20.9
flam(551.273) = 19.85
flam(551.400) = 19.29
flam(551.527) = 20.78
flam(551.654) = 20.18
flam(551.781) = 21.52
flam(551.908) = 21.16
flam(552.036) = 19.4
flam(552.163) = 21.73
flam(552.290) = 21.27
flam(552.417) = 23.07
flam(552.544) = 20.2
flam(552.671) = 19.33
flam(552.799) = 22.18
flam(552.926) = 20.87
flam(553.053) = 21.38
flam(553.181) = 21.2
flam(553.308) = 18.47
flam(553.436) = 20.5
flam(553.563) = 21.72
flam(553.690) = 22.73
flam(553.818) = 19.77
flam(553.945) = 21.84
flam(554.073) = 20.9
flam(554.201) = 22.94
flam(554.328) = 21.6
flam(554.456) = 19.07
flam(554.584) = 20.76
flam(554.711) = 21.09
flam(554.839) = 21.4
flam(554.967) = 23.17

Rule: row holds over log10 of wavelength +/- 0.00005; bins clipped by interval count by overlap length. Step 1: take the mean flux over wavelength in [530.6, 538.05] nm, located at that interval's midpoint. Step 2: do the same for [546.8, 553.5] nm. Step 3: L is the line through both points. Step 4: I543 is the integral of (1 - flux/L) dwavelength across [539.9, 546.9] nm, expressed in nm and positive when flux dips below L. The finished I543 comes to 0.18 nm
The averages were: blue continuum 21.7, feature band 20.7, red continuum 20.8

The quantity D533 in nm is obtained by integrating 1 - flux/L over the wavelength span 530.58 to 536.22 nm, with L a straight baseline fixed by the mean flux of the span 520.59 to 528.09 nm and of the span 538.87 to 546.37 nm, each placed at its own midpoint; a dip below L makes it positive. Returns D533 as -0.31 nm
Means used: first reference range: 20.6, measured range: 21.8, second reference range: 20.7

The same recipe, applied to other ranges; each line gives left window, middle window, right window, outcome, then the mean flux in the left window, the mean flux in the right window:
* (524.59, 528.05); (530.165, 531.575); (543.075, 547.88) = -0.16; 20.1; 20.6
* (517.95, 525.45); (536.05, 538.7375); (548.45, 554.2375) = -0.10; 20.4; 21.1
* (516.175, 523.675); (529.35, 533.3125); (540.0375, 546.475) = -0.31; 19.9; 20.6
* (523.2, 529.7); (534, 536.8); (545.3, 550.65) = -0.07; 21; 20.8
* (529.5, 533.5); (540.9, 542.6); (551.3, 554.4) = 0.02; 21.8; 21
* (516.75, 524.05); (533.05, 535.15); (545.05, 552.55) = -0.10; 20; 20.8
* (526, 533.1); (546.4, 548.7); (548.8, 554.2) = 0.04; 21.5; 21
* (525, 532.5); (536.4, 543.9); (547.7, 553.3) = 0.08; 21.4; 21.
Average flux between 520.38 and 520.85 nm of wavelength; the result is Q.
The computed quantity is 20.3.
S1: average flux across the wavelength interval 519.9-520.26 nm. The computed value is 19.8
